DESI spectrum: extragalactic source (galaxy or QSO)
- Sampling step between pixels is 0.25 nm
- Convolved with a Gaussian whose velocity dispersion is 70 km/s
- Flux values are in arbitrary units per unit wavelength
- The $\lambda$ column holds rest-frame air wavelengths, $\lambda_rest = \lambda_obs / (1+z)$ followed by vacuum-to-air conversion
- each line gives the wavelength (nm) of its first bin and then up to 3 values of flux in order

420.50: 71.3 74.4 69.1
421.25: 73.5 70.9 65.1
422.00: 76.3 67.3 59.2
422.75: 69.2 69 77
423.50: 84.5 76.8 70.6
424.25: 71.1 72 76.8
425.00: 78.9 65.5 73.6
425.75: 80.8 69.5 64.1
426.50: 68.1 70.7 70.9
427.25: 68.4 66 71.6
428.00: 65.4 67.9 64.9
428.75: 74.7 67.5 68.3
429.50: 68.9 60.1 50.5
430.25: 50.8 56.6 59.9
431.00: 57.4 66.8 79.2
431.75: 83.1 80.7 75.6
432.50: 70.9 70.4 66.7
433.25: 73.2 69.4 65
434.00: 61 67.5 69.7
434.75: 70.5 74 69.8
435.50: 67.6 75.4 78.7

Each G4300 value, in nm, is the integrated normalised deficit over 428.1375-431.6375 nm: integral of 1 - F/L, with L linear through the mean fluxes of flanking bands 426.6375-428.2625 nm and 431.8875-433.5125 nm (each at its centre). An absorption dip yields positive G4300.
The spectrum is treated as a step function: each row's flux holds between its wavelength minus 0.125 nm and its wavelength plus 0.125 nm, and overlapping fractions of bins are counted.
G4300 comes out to 0.33 nm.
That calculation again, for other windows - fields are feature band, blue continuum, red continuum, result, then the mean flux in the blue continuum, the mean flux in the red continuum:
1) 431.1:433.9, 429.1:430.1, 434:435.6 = -0.27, 62.4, 69.2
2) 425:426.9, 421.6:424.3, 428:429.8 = -0.04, 71.5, 67.6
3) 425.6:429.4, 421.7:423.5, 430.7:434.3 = 0.05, 70.3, 70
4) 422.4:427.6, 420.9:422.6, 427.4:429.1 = -0.23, 68.9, 68.3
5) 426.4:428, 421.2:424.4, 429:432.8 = 0.00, 71.5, 66.6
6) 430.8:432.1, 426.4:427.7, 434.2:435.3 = -0.05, 69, 70.5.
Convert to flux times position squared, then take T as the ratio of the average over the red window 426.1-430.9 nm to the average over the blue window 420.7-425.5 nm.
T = 0.93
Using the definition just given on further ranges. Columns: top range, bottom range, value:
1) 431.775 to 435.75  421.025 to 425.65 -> 1.03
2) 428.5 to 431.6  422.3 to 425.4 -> 0.90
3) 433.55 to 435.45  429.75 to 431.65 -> 1.15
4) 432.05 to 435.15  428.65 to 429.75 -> 1.04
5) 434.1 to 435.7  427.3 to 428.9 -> 1.06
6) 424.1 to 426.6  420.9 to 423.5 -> 1.04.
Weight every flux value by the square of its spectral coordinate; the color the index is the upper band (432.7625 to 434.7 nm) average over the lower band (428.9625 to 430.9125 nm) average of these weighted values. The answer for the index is 1.2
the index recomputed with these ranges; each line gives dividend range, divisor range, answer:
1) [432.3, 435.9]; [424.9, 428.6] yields 1.03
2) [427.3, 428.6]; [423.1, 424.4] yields 0.91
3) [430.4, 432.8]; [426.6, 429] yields 1.04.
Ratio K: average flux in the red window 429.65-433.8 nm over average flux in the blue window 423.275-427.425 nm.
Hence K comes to 0.92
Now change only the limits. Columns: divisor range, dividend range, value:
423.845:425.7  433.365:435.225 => 0.93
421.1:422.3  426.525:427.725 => 0.98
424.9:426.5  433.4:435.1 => 0.95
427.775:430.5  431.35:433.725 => 1.16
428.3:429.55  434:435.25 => 1.01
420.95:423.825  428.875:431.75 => 0.89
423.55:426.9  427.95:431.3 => 0.87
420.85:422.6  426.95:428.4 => 0.99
